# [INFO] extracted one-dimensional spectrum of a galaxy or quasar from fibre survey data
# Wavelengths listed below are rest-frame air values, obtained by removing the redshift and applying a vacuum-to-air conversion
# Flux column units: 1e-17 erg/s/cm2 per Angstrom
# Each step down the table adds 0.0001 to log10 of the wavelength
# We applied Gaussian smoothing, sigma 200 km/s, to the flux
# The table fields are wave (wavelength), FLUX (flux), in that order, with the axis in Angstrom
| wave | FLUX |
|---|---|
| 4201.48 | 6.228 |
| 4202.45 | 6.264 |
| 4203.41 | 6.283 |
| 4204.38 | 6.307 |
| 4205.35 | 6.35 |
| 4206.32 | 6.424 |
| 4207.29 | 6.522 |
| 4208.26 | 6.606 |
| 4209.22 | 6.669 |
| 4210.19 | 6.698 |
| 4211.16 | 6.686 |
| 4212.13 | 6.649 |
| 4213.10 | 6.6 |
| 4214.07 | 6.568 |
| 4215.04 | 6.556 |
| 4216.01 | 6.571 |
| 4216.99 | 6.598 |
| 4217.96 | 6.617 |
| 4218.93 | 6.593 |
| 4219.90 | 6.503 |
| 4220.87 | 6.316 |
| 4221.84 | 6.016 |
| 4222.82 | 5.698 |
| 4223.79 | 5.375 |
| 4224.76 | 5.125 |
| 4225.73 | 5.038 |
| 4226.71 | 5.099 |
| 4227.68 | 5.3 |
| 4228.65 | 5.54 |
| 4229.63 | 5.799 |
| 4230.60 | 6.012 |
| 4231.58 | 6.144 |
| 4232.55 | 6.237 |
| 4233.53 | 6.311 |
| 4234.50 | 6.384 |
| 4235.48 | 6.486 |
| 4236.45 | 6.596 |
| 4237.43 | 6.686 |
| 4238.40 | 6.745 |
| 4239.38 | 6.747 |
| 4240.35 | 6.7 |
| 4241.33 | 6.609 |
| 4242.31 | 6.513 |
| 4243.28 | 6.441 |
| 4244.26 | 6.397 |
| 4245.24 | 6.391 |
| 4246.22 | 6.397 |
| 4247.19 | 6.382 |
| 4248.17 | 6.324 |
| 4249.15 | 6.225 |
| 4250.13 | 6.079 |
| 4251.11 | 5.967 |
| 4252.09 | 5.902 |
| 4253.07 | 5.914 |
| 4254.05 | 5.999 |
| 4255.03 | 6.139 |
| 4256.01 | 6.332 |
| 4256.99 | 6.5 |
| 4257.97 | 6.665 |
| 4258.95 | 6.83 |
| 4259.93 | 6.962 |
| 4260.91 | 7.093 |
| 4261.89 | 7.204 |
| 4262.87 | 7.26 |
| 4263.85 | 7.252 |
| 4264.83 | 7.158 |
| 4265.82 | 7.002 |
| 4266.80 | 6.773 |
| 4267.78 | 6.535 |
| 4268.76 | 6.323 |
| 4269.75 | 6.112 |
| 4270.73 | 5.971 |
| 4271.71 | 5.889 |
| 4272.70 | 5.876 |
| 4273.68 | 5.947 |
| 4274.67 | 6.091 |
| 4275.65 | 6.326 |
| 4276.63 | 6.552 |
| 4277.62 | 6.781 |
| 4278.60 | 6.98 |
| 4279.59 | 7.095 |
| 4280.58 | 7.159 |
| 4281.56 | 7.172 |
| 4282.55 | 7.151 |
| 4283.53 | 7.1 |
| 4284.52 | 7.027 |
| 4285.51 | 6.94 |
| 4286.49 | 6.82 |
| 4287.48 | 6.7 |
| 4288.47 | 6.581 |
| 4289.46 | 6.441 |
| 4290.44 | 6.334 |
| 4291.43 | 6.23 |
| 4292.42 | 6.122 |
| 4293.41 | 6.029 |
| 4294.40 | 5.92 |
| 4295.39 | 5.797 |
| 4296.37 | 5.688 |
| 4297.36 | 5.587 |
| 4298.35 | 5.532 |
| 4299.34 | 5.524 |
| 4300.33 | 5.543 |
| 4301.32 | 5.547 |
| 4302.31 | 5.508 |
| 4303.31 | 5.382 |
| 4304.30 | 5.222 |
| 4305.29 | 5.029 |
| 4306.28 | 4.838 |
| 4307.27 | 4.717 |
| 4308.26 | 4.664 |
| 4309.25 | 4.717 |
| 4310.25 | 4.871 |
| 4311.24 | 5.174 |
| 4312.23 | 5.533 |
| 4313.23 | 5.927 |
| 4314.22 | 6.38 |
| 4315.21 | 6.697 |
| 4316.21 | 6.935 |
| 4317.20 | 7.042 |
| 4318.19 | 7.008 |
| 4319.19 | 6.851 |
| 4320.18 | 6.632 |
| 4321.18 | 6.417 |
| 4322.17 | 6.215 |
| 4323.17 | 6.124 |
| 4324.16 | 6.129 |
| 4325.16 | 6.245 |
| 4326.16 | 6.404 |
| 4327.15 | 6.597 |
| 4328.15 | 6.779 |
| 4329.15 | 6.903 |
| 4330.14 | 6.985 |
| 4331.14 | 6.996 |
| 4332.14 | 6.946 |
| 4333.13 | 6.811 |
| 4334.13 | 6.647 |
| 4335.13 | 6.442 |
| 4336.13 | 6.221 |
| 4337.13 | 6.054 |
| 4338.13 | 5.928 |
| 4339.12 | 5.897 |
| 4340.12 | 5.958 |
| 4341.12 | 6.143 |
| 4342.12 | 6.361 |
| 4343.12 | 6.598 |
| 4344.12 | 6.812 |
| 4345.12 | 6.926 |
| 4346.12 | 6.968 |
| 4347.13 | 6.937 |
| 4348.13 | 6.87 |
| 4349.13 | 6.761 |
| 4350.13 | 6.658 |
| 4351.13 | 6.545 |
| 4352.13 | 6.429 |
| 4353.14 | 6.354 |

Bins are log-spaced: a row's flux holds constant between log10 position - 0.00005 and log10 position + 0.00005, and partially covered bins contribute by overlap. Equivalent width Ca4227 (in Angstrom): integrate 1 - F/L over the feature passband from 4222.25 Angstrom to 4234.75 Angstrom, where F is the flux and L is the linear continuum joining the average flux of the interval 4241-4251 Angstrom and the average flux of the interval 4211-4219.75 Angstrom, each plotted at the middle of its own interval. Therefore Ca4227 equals 1.5 Angstrom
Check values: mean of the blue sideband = 6.59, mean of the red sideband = 6.35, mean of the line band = 5.68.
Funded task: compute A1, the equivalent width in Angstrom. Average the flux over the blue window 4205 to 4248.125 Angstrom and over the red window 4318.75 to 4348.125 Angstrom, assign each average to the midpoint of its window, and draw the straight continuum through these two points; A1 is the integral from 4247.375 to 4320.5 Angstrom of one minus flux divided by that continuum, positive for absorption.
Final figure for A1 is 1.9 Angstrom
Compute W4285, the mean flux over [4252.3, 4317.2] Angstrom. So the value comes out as 6.22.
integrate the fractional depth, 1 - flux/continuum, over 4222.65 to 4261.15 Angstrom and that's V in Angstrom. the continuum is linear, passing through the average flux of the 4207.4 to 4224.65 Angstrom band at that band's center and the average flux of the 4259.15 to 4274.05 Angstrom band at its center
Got 1.91 Angstrom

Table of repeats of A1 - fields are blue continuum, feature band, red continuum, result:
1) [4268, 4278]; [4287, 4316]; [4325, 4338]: 3.2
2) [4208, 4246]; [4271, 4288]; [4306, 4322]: -1.7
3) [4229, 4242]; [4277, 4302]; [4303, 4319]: -2.1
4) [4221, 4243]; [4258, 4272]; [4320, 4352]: -1.2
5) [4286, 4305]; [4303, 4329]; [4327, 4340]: 1.2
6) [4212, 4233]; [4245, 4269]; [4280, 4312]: -2.3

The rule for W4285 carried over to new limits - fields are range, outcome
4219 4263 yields 6.25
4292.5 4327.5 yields 5.84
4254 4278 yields 6.55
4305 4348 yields 6.26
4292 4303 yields 5.7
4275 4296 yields 6.62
